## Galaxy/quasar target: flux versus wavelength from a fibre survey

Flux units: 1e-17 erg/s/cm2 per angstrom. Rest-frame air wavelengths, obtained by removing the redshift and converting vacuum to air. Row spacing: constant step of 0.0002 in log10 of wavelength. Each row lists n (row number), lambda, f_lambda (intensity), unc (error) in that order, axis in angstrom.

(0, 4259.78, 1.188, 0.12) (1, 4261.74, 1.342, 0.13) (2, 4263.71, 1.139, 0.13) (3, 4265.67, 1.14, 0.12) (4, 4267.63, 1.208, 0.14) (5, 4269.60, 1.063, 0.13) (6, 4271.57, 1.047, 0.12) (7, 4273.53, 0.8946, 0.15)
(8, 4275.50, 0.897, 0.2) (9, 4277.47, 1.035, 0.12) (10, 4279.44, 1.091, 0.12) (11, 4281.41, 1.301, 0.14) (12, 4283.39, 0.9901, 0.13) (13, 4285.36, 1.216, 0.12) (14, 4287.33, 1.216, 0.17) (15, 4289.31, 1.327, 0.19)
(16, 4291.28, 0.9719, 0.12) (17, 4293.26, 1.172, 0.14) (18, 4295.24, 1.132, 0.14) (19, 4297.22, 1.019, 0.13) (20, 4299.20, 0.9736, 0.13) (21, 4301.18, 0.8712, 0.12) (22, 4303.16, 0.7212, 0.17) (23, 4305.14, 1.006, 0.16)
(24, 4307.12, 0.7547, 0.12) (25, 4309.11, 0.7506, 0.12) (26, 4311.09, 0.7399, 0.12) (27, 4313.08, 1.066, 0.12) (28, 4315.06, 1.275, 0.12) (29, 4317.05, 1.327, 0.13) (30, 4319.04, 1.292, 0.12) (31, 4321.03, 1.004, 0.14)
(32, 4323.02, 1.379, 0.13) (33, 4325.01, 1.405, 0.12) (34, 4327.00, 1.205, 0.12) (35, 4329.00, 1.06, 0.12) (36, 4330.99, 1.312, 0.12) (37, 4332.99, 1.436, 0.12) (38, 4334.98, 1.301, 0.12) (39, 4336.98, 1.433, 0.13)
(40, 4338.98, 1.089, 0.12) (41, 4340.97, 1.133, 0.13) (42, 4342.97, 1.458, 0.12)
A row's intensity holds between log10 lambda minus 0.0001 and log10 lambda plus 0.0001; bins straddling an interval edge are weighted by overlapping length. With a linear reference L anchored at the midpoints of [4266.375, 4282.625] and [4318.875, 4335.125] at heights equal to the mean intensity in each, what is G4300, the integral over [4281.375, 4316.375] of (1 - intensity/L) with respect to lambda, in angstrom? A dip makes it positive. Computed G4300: 4.0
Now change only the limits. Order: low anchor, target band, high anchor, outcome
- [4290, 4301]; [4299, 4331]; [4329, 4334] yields 3.6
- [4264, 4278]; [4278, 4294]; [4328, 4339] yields -0.8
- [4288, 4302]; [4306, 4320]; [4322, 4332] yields 1.9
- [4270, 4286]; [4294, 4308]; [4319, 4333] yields 2.6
